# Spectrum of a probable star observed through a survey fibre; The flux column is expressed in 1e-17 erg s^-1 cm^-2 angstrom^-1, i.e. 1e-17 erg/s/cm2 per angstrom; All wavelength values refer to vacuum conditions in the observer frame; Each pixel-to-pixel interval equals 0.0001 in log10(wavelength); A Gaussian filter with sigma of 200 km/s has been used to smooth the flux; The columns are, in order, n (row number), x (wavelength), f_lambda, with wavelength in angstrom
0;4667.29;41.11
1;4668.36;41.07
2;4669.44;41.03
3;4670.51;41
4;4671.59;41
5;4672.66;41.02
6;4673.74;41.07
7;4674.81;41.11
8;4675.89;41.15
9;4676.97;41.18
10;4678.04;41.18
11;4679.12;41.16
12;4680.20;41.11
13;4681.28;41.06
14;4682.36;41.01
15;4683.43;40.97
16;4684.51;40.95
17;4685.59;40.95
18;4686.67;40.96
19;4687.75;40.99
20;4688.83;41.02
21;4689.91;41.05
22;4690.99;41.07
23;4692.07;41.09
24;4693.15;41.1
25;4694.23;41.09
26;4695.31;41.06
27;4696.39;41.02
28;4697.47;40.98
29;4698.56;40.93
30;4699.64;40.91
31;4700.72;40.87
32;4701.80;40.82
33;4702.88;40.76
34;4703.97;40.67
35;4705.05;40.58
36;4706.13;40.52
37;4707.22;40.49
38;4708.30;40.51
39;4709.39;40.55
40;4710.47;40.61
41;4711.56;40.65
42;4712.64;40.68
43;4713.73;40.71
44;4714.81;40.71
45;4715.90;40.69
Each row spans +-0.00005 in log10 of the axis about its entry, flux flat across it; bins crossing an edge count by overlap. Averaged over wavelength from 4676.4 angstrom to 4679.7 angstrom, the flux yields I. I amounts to 41.2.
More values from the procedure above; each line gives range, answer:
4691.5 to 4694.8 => 41.1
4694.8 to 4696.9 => 41.1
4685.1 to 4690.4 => 41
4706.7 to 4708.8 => 40.6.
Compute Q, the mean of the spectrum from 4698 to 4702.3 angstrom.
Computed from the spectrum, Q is 40.9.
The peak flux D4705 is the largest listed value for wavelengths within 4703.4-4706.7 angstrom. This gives 40.67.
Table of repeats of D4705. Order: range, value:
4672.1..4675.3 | 41.11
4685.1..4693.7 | 41.1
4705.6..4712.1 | 40.65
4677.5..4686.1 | 41.18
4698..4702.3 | 40.93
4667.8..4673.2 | 41.07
